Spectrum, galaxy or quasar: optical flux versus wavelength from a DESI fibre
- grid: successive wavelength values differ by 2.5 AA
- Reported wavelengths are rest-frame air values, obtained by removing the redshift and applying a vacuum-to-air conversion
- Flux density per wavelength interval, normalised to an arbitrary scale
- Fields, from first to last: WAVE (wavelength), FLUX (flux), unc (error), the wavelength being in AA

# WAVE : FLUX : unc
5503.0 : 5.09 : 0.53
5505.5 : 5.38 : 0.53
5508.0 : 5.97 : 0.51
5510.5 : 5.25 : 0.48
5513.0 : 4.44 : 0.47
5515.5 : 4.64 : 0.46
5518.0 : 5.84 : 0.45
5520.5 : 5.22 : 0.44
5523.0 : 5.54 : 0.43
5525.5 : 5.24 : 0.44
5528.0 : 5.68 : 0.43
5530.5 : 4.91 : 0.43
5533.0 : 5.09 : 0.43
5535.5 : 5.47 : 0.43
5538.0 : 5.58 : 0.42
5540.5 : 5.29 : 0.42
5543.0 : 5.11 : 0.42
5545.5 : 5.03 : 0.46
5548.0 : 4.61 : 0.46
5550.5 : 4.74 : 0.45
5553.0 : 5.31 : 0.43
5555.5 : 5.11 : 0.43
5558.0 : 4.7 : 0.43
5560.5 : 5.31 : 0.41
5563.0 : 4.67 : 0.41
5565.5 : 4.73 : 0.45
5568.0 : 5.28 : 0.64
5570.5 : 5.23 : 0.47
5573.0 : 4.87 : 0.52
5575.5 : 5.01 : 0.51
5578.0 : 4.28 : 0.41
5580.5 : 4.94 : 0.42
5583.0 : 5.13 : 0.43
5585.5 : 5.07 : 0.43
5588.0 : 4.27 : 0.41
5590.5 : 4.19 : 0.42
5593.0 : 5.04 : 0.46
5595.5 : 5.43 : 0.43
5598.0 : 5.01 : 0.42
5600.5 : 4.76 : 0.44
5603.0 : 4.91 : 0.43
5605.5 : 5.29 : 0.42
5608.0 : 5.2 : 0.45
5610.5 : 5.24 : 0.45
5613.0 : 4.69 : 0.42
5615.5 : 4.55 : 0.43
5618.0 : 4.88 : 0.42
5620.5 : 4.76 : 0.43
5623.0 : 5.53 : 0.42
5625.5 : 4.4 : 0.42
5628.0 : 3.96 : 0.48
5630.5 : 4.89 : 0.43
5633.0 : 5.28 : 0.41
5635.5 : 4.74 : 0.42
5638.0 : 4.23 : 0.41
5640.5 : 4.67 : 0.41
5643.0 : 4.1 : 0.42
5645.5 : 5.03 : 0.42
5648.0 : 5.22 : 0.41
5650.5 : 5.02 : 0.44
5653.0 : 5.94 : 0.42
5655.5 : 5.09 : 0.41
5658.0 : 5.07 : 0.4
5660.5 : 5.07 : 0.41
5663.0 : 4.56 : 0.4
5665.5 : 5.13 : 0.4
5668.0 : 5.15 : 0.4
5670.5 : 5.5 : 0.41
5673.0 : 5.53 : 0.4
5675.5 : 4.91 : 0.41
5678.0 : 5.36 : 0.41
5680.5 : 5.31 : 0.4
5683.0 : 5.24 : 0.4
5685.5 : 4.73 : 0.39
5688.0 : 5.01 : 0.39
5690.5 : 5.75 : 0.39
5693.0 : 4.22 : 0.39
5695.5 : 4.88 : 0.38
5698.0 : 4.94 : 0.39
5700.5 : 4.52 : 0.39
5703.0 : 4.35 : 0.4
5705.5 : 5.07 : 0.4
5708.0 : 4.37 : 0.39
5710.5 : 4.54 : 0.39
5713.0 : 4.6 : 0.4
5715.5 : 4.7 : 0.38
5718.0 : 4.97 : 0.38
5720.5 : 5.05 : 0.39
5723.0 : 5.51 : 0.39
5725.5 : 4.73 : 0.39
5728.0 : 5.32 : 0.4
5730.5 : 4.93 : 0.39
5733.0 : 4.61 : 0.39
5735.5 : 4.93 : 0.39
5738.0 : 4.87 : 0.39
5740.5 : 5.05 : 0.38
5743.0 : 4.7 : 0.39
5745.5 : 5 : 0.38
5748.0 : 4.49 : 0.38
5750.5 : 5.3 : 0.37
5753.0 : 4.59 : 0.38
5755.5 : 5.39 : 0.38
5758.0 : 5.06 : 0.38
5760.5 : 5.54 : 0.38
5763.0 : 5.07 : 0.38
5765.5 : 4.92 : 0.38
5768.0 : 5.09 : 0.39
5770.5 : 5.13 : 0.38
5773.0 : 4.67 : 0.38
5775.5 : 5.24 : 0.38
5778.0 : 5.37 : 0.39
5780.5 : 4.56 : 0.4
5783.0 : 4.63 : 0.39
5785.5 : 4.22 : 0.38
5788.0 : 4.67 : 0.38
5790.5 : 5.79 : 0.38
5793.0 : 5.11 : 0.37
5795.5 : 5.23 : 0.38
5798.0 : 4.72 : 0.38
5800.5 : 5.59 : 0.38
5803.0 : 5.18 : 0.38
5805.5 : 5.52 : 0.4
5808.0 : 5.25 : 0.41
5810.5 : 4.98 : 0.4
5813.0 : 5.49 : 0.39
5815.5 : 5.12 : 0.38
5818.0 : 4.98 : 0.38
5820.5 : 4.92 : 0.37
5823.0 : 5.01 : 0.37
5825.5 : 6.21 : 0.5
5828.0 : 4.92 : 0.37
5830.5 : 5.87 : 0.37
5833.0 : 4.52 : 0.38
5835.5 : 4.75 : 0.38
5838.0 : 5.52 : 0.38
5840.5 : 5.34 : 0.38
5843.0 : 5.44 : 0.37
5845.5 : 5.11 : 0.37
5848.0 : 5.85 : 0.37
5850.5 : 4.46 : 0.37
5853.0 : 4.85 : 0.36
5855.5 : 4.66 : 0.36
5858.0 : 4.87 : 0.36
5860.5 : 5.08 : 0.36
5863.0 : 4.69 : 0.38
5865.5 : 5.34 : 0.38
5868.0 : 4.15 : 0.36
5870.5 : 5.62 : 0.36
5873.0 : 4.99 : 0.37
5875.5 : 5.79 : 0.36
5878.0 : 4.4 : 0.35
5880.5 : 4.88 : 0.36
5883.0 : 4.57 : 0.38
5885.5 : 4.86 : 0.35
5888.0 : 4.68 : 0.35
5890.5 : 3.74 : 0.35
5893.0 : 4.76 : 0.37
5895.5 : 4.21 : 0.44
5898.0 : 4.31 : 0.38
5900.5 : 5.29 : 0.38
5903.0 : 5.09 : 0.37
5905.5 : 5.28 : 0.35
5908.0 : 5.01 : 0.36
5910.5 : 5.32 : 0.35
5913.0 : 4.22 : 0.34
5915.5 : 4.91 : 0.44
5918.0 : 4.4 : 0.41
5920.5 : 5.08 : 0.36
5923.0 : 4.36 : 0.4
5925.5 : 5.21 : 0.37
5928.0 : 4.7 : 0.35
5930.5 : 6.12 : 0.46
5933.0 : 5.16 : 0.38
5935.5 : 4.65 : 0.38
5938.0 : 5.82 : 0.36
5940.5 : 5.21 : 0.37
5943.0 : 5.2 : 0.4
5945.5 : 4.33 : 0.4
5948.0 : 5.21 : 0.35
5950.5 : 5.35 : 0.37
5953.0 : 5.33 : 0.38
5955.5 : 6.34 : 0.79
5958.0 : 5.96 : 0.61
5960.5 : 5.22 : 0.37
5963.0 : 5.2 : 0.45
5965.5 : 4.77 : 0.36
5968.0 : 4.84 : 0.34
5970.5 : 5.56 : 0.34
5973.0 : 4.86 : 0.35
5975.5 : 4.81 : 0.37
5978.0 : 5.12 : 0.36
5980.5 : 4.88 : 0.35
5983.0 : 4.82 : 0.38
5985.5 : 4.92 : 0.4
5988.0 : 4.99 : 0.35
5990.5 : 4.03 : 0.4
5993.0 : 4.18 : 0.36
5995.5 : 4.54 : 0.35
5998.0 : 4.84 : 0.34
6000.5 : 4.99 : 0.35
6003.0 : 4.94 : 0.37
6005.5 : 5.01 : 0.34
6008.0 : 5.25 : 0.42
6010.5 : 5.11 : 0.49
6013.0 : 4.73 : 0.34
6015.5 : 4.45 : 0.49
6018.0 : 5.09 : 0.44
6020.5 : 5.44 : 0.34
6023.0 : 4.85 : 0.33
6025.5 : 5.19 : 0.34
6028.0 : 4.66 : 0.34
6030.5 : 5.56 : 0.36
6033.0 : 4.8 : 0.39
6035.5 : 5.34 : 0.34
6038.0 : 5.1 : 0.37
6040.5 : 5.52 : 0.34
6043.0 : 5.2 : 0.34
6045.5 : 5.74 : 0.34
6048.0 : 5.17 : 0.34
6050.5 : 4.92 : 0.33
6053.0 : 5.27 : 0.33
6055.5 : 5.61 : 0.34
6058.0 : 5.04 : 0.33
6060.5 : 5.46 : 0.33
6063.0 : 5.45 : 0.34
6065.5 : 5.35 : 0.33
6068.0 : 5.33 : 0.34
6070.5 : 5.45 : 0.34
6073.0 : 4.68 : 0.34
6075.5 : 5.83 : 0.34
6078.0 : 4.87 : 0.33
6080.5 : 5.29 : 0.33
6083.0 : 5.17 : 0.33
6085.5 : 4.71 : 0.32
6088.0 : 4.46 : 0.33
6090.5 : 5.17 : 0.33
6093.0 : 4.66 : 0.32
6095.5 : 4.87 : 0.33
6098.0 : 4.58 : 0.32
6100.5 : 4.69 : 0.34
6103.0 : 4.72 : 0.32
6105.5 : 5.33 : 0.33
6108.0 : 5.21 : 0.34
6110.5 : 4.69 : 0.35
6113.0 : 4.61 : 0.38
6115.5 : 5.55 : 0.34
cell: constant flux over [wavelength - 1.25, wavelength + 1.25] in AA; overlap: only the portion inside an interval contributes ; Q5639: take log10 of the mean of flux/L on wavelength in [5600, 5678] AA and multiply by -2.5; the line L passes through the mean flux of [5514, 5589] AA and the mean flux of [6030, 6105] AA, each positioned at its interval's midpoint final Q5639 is 0.03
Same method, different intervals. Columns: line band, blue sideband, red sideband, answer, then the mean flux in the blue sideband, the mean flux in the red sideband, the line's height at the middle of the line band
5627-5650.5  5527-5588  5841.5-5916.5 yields 0.06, 5.03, 4.88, 4.99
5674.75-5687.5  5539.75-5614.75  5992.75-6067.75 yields -0.03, 4.94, 5.11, 4.98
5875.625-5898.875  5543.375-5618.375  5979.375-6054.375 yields 0.09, 4.92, 4.99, 4.97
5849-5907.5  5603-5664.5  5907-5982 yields 0.05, 4.89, 5.1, 5.06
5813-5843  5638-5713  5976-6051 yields -0.05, 4.96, 4.98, 4.97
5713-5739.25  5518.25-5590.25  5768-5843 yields 0.03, 5.05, 5.13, 5.1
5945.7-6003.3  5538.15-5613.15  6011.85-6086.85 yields 0.03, 4.96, 5.18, 5.14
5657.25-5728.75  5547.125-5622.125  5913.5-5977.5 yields 0.00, 4.91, 5.13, 4.98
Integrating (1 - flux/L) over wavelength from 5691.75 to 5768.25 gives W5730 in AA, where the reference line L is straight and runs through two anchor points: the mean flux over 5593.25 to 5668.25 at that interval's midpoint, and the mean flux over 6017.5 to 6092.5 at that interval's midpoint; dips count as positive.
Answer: 1.66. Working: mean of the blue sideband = 4.93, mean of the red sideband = 5.19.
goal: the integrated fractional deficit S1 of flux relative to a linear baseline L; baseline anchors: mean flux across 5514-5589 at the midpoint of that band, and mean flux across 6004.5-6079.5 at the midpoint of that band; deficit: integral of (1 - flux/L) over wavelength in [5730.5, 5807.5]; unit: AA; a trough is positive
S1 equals 1.6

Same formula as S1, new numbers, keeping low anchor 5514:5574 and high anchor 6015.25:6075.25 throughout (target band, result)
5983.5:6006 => 2.16 AA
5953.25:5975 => -0.51 AA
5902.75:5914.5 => 0.50 AA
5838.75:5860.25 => 0.42 AA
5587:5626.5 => 1.93 AA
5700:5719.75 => 1.93 AA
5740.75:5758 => 0.79 AA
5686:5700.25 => 0.66 AA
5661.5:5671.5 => 0.15 AA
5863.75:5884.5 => 0.91 AA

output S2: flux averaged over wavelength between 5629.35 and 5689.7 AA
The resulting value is 5.04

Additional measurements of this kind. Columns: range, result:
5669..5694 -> 5.17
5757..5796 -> 5.01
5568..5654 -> 4.88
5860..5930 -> 4.83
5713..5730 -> 5.01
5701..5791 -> 4.91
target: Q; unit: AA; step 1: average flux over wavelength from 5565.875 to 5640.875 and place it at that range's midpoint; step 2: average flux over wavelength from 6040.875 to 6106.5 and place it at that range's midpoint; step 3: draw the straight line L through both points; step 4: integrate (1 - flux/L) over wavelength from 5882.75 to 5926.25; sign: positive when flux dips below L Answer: 2.5 AA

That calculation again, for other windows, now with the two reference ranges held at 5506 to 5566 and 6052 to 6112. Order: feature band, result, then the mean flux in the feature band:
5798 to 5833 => -1.0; 5.26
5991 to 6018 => 1.5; 4.8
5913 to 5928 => 1.1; 4.74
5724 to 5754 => 1.4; 4.88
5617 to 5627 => 0.5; 4.87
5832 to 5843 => 0.0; 5.09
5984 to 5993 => 0.9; 4.59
